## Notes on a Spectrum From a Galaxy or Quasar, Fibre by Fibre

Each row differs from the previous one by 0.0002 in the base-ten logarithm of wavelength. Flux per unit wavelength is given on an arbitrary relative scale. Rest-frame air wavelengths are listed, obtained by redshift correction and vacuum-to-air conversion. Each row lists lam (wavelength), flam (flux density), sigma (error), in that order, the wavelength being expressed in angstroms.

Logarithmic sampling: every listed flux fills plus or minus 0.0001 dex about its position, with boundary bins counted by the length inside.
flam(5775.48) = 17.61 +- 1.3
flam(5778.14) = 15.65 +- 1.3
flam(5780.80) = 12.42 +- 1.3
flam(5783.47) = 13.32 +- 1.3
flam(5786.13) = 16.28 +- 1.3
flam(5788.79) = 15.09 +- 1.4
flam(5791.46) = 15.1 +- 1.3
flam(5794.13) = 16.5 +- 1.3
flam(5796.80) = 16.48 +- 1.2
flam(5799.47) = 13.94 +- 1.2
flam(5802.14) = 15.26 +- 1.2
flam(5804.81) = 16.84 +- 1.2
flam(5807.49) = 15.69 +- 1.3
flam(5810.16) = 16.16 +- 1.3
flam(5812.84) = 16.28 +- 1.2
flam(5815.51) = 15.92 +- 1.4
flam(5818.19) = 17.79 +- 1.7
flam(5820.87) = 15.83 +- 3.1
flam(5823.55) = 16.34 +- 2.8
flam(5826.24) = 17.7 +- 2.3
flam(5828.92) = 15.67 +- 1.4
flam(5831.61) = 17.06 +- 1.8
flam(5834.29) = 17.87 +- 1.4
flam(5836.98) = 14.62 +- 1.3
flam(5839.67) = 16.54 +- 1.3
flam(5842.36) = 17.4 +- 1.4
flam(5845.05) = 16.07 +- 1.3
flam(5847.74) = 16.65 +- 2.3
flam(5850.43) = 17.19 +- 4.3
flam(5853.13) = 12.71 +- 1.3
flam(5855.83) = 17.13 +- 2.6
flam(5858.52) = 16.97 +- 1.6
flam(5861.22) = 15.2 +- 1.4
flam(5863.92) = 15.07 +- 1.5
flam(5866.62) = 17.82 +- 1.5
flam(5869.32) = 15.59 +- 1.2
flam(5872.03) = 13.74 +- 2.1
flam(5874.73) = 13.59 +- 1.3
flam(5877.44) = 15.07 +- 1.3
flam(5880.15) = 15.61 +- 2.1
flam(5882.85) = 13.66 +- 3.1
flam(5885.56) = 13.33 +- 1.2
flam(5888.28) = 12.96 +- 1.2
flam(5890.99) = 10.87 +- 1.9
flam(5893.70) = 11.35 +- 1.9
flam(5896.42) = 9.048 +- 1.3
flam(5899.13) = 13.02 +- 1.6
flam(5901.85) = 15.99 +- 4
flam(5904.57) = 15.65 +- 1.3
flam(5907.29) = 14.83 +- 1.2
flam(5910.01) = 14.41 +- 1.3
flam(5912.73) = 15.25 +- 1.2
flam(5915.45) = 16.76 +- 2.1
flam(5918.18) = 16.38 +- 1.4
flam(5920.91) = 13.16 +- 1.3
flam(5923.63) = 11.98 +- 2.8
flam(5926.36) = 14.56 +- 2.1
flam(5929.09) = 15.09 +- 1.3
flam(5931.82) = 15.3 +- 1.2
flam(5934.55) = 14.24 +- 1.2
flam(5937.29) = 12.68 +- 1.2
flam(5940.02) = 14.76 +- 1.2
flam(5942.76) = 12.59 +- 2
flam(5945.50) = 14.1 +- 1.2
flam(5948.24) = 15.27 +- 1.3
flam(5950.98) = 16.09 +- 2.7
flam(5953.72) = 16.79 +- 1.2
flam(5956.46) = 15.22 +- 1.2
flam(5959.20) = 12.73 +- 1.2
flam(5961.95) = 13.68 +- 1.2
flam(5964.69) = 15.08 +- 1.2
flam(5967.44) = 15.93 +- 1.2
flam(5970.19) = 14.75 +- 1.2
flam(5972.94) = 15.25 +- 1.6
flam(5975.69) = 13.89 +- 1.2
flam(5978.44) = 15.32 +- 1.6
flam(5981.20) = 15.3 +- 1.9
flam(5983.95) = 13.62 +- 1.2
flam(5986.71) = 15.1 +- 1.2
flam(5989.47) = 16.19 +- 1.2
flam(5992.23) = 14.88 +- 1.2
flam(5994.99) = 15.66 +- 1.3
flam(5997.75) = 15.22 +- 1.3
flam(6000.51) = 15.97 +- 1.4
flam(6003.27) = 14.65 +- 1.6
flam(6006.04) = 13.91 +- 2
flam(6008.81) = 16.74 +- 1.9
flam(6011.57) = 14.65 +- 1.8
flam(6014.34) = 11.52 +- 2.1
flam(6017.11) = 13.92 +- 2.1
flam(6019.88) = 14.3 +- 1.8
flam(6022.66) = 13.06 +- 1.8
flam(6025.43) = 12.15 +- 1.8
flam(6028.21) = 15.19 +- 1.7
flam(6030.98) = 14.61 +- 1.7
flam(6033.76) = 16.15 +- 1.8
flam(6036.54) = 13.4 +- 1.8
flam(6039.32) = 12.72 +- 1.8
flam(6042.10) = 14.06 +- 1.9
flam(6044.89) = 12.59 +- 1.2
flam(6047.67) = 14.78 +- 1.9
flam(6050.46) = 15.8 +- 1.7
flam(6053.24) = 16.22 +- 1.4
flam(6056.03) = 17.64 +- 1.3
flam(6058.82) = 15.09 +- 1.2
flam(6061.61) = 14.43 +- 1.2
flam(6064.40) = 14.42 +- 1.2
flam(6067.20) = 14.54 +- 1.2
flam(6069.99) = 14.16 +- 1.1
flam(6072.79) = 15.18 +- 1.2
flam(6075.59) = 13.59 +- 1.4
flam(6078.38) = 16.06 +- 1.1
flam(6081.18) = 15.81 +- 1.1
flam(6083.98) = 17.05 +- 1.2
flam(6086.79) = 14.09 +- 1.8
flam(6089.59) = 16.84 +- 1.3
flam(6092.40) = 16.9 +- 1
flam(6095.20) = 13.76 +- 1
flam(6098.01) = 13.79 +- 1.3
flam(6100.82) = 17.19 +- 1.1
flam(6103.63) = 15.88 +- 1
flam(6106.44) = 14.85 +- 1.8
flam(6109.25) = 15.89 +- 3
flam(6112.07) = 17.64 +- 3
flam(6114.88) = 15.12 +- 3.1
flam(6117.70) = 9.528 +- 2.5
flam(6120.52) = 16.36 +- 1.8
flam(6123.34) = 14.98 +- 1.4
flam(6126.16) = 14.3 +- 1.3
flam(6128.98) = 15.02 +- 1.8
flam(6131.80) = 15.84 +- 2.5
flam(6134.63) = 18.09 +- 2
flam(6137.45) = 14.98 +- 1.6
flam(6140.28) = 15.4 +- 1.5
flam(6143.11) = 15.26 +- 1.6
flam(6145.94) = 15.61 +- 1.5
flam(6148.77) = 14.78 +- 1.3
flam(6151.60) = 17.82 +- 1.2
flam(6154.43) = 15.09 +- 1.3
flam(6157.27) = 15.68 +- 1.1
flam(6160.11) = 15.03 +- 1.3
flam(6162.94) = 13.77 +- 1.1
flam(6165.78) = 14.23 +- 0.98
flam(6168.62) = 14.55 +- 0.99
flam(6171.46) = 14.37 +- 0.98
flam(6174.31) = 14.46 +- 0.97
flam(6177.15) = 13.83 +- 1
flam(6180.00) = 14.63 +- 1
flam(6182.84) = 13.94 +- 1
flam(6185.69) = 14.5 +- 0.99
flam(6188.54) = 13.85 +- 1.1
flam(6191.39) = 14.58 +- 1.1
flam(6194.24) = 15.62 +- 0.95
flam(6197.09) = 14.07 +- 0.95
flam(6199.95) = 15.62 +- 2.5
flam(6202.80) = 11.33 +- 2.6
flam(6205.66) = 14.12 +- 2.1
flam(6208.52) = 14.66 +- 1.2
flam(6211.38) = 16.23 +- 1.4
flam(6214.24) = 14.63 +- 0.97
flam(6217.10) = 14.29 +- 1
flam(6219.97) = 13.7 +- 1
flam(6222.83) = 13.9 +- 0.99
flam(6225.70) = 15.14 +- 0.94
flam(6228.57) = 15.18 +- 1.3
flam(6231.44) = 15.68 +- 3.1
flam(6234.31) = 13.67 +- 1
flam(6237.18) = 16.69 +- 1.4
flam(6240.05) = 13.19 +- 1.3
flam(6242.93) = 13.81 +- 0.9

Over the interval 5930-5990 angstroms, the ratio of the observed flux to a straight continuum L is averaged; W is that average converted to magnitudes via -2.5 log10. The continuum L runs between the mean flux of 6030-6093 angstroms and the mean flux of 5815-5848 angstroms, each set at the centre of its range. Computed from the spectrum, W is 0.072 mag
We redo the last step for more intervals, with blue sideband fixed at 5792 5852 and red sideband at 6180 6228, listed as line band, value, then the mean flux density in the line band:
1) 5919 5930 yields 0.15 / 13.8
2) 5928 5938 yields 0.10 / 14.4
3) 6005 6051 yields 0.09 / 14.1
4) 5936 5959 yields 0.08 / 14.6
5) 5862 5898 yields 0.17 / 13.7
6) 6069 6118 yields -0.03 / 15.3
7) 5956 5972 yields 0.08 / 14.5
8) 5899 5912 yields 0.07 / 15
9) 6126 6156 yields -0.07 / 15.7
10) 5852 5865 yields 0.05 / 15.5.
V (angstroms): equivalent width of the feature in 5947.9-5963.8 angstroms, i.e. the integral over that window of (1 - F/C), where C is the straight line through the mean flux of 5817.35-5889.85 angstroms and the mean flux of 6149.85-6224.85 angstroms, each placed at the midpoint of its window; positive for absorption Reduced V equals 0.4 angstroms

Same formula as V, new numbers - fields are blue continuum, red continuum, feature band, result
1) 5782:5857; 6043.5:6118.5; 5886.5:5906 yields 3.8 angstroms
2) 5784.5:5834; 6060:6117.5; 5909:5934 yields 1.6 angstroms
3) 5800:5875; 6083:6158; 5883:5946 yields 8.3 angstroms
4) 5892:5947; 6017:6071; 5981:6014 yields -1.7 angstroms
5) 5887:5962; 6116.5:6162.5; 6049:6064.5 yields -0.9 angstroms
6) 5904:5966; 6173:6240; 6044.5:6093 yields -2.5 angstroms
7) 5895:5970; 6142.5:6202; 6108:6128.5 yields -0.2 angstroms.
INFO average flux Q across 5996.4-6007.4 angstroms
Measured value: 14.9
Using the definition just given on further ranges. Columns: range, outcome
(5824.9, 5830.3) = 16.7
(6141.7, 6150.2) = 15.2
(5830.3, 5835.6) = 17.5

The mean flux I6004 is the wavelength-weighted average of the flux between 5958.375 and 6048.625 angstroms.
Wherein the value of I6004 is 14.5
